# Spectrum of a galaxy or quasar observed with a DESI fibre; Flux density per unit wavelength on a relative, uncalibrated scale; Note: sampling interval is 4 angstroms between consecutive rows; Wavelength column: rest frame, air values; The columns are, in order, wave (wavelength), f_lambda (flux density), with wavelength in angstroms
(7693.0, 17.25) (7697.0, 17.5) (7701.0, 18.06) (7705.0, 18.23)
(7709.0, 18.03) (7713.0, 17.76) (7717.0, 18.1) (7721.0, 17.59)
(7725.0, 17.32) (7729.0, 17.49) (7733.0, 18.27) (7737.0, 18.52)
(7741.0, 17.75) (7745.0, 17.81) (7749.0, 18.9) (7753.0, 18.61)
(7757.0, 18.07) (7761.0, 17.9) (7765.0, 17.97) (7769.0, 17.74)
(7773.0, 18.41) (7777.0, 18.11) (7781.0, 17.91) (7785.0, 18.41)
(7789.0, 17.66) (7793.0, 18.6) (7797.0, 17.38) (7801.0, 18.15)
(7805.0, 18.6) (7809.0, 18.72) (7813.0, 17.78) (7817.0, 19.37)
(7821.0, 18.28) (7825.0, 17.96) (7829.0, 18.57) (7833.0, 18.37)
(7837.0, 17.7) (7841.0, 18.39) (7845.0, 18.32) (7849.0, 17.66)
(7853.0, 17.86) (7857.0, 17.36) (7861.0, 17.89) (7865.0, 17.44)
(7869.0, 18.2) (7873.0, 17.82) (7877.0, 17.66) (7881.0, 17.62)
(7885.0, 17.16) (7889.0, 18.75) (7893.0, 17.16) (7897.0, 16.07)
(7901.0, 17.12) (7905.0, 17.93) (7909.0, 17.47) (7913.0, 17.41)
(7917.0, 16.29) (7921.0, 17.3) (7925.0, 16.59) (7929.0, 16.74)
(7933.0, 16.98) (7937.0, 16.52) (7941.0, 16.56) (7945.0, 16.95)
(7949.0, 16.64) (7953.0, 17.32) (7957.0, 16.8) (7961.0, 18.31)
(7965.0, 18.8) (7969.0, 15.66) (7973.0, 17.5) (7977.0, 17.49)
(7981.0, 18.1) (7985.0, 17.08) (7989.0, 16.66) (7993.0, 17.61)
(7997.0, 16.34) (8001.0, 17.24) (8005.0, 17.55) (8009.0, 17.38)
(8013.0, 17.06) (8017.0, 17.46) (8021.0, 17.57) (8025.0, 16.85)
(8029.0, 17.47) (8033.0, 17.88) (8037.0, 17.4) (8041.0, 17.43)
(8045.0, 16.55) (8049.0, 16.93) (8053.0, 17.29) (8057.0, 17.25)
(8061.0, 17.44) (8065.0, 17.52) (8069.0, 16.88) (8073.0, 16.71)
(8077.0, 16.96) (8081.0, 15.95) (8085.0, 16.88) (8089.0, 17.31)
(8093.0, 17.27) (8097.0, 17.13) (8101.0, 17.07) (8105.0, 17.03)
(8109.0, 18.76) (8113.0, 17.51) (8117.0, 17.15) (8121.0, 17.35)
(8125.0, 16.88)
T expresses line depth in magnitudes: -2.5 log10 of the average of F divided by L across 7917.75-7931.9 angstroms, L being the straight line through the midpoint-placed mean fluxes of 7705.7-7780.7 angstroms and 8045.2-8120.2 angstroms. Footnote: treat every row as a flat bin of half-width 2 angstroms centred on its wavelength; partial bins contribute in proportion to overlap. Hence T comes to 0.05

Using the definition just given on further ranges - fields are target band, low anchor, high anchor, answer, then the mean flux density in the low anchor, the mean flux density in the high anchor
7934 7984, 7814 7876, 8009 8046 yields 0.02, 18.1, 17.3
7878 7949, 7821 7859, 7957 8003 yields 0.04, 18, 17.3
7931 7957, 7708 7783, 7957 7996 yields 0.04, 18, 17.4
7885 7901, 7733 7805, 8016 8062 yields 0.03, 18.1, 17.3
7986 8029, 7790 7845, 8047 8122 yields 0.02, 18.3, 17.2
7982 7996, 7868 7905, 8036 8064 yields 0.01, 17.5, 17.2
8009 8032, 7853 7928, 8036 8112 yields -0.01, 17.4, 17.1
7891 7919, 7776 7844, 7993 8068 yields 0.05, 18.2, 17.3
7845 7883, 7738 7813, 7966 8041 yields 0.00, 18.1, 17.3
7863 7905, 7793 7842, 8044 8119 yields 0.03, 18.3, 17.1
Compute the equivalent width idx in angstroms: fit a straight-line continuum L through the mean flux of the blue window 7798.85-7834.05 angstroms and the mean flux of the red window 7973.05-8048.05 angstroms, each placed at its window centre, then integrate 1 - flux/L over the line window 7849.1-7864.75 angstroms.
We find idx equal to 0.4 angstroms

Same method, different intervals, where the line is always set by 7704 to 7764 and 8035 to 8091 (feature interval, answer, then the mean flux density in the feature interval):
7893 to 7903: 0.47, 16.7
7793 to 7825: -0.94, 18.3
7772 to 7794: -0.35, 18.2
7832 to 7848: -0.41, 18.2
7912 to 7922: 0.31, 16.9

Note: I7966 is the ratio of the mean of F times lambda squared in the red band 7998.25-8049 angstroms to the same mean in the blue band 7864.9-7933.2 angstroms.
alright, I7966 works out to 1.03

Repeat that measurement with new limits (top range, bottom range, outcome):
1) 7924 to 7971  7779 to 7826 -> 0.97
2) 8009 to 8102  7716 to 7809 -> 1.02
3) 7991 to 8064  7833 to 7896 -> 1.01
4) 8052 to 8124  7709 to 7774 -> 1.04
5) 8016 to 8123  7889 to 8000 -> 1.04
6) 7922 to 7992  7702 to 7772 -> 1.00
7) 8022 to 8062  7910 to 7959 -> 1.05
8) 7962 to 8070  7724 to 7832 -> 1.01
